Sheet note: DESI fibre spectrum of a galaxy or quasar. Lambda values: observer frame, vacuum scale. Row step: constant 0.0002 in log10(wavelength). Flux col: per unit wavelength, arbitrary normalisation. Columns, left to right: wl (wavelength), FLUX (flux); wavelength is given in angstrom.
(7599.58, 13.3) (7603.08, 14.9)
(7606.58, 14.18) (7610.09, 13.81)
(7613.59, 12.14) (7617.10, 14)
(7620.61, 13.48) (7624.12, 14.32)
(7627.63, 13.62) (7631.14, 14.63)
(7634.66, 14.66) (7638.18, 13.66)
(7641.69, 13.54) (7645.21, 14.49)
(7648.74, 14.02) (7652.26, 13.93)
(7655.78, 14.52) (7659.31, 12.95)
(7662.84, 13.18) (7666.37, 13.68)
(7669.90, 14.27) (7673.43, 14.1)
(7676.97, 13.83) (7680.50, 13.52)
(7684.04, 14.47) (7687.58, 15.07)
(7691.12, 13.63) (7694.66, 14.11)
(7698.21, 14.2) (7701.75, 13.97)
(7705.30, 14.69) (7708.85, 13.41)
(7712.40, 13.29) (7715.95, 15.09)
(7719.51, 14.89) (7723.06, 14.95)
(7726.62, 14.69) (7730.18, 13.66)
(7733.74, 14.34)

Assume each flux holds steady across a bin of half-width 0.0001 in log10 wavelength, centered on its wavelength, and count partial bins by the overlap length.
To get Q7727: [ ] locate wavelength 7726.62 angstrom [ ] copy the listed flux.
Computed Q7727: 14.69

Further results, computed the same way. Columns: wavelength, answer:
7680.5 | 13.52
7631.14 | 14.63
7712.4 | 13.29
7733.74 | 14.34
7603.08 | 14.9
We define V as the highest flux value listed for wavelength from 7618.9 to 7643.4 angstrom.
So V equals 14.66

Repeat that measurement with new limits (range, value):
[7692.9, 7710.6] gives 14.69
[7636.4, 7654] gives 14.49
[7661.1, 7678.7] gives 14.27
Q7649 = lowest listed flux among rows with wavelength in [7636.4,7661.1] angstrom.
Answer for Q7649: 12.95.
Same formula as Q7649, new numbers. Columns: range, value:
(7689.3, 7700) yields 13.63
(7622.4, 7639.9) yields 13.62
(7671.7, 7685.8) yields 13.52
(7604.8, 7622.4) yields 12.14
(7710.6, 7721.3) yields 13.29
